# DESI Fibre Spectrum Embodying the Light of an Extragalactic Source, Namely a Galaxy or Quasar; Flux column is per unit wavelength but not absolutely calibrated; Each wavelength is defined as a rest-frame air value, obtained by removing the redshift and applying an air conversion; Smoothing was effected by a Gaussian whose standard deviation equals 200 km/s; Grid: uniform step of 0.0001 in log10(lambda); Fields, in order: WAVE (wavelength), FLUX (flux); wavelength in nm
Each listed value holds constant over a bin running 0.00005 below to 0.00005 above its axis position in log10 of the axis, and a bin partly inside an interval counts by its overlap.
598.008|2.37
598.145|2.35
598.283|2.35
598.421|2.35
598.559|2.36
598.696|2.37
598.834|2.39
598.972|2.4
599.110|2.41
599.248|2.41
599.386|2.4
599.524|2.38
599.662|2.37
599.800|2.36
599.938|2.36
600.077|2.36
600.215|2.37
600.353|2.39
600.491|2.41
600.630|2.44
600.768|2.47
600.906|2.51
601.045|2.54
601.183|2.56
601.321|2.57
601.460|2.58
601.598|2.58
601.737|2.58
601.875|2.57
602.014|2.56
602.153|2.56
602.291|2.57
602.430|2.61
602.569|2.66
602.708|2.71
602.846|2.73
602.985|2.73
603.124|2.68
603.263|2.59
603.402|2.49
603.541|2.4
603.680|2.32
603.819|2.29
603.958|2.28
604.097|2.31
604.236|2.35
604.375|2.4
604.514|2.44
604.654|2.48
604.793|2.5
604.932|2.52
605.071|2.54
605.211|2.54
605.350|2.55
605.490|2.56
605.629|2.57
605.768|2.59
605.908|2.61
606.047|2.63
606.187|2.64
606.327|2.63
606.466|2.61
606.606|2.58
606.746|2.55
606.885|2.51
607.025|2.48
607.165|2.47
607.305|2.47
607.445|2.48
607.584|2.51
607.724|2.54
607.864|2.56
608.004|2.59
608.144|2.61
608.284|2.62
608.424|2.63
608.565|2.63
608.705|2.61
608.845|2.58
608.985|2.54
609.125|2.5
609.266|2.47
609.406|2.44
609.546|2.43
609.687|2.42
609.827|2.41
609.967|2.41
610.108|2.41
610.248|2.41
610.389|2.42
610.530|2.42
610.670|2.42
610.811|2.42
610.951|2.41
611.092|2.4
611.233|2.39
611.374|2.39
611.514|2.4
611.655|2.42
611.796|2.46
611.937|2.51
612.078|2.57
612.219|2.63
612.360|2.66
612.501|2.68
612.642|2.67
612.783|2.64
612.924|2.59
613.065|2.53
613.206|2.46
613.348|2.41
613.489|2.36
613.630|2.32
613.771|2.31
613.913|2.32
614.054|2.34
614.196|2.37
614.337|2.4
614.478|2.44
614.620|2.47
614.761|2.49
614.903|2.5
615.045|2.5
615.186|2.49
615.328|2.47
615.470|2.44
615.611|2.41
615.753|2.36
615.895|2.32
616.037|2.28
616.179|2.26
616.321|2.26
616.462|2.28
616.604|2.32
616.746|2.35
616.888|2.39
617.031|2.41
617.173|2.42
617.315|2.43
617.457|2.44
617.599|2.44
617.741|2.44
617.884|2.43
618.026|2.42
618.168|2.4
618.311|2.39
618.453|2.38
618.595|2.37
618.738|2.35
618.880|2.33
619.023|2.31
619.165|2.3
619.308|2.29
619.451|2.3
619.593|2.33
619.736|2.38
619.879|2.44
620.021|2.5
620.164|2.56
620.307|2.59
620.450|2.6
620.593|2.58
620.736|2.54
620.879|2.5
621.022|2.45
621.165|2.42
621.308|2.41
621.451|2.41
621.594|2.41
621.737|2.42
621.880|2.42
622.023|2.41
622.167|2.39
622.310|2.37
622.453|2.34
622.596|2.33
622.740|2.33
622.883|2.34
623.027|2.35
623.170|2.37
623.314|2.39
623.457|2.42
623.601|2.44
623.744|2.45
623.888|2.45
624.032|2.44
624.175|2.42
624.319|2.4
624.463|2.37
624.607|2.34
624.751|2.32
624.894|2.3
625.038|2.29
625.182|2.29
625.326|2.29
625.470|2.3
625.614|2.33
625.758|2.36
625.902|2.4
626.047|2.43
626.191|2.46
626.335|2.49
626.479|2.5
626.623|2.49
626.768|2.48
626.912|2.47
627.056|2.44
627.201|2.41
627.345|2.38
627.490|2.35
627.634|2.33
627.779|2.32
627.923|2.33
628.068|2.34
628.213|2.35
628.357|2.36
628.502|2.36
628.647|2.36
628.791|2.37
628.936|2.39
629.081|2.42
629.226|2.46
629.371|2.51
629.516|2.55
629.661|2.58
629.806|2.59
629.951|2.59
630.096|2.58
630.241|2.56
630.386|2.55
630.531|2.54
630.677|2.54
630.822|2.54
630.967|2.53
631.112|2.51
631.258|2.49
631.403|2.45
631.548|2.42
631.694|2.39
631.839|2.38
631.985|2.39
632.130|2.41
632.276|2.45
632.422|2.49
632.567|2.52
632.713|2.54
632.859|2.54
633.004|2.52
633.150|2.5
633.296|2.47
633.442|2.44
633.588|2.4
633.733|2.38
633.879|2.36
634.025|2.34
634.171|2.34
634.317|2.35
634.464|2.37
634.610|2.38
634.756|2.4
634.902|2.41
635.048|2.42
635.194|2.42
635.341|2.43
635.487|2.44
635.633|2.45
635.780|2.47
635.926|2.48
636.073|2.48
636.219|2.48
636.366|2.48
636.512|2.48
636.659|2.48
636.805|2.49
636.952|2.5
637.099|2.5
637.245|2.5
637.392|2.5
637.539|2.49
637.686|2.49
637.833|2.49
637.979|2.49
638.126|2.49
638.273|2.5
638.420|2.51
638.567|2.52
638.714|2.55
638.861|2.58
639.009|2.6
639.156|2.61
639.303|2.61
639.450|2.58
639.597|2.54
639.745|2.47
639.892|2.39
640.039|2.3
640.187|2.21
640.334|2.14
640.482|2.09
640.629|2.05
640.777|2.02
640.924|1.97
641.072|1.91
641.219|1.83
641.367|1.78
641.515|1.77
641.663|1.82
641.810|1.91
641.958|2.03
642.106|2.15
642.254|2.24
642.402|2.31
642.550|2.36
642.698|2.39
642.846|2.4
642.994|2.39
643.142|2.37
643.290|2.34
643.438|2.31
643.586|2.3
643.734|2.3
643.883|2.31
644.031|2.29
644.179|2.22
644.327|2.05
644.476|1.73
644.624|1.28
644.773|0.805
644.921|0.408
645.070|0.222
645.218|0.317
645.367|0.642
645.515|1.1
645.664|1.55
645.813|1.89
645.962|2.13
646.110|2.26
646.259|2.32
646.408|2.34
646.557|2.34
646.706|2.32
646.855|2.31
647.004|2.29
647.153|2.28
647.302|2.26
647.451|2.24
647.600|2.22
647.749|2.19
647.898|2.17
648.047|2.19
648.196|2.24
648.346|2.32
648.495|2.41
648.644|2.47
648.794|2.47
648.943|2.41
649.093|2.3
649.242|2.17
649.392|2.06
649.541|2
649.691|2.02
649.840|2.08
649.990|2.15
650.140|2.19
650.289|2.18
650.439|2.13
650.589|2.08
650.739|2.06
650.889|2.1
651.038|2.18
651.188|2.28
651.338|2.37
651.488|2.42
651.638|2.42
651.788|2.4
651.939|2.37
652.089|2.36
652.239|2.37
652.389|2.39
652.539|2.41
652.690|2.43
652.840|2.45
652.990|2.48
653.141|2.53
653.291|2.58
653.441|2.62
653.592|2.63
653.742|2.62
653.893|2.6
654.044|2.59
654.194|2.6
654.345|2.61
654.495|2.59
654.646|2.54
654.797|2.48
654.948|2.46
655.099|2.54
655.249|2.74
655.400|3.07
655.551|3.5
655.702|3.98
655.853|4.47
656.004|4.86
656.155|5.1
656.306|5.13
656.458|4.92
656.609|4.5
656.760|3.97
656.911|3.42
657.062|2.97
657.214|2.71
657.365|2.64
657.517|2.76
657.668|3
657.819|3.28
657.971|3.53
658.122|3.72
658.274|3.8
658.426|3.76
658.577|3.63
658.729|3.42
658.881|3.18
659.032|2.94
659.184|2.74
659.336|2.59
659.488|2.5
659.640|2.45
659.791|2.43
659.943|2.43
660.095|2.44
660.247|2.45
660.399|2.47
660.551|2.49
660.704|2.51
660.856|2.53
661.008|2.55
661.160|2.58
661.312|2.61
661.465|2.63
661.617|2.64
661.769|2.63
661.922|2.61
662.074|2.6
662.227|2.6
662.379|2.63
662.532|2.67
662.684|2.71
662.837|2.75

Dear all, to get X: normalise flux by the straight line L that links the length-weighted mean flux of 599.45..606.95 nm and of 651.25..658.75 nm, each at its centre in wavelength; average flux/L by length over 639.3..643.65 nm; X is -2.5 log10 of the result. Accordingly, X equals 0.31 mag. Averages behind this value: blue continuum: 2.51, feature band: 2.19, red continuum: 3.07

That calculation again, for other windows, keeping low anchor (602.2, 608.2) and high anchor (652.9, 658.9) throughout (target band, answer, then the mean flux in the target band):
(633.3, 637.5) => 0.214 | 2.44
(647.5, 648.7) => 0.354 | 2.27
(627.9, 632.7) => 0.174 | 2.47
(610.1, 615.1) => 0.076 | 2.46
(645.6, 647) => 0.395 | 2.17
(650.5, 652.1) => 0.371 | 2.27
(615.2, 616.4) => 0.142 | 2.36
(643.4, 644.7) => 0.430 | 2.08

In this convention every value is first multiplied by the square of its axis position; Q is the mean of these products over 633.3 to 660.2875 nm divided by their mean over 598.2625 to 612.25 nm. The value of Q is 1.1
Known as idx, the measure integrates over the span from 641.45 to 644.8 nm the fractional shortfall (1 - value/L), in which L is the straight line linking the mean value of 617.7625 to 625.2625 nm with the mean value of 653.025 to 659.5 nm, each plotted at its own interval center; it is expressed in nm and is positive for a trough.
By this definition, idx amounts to 0.927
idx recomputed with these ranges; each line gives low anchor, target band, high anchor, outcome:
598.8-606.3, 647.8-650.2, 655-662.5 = 0.629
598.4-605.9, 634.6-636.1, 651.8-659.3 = 0.230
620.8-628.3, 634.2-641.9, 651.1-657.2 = 0.879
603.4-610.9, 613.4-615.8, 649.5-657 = 0.127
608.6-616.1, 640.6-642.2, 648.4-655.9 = 0.351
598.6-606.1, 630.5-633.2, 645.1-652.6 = -0.259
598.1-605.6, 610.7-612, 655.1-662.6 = 0.082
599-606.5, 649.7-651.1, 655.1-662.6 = 0.422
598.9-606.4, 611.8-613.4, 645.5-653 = -0.085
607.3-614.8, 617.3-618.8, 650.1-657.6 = 0.080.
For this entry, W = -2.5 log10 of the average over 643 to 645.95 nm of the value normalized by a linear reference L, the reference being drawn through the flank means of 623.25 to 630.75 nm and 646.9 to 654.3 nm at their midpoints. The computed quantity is 0.40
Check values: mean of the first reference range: 2.42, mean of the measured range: 1.63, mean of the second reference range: 2.32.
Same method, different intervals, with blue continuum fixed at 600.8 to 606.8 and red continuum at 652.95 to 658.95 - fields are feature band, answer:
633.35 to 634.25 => 0.24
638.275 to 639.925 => 0.19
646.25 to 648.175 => 0.36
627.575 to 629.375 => 0.21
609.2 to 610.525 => 0.09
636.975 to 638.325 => 0.20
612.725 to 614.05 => 0.10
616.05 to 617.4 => 0.16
